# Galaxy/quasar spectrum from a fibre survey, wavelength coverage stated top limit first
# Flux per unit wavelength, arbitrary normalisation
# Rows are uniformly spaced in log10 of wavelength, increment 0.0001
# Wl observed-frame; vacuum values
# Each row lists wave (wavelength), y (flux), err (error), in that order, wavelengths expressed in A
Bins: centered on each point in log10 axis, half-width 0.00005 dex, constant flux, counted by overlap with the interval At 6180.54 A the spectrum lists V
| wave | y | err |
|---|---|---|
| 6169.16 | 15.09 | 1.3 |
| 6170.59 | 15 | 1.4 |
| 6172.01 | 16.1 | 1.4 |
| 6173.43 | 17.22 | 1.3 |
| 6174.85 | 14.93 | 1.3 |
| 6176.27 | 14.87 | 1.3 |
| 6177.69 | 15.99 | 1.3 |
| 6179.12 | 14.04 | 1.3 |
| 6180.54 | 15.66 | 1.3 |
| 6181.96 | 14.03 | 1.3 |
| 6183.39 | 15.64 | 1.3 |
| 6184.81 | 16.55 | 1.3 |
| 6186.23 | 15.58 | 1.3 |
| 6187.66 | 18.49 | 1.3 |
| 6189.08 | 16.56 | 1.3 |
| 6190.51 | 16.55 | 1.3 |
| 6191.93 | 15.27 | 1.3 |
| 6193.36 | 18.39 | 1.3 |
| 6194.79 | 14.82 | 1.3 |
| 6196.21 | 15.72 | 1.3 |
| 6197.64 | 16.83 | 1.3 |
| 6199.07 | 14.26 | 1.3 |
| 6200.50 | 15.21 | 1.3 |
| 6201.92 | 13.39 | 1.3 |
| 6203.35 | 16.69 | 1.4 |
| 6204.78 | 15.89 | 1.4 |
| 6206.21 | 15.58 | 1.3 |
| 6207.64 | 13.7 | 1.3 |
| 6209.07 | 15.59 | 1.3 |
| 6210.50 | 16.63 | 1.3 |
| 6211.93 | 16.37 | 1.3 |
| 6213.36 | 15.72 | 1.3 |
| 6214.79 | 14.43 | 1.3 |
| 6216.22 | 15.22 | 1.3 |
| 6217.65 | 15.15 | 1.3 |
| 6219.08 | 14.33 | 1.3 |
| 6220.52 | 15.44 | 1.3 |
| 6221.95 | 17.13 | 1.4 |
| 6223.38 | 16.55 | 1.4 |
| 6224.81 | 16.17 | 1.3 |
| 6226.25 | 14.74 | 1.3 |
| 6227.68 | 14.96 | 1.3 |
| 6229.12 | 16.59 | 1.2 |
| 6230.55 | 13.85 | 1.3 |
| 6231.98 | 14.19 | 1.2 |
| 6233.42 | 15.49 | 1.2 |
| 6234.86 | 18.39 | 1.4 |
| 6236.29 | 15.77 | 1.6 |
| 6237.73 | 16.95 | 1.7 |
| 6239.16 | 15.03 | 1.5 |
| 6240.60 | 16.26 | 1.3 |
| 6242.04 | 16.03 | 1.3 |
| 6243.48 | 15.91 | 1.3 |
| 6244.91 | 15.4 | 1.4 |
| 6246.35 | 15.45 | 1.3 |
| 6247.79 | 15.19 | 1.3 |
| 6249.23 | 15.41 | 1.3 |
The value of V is 15.66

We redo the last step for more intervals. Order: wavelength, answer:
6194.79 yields 14.82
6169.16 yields 15.09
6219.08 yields 14.33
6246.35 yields 15.45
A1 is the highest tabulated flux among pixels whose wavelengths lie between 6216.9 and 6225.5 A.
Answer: 17.13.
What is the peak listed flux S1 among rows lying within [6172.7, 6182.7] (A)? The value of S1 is 17.22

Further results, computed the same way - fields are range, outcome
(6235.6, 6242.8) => 16.95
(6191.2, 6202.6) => 18.39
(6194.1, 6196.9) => 15.72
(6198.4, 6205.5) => 16.69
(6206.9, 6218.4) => 16.63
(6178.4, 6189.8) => 18.49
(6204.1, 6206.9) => 15.89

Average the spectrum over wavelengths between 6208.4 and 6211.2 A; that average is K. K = 16.1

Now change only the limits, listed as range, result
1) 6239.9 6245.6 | 15.9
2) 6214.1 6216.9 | 14.8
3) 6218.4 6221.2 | 14.8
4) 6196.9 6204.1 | 15.3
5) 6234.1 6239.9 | 16.5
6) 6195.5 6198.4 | 16.2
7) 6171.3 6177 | 15.8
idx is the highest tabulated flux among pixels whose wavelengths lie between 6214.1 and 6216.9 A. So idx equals 15.22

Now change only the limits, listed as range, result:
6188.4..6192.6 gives 16.56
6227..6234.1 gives 16.59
